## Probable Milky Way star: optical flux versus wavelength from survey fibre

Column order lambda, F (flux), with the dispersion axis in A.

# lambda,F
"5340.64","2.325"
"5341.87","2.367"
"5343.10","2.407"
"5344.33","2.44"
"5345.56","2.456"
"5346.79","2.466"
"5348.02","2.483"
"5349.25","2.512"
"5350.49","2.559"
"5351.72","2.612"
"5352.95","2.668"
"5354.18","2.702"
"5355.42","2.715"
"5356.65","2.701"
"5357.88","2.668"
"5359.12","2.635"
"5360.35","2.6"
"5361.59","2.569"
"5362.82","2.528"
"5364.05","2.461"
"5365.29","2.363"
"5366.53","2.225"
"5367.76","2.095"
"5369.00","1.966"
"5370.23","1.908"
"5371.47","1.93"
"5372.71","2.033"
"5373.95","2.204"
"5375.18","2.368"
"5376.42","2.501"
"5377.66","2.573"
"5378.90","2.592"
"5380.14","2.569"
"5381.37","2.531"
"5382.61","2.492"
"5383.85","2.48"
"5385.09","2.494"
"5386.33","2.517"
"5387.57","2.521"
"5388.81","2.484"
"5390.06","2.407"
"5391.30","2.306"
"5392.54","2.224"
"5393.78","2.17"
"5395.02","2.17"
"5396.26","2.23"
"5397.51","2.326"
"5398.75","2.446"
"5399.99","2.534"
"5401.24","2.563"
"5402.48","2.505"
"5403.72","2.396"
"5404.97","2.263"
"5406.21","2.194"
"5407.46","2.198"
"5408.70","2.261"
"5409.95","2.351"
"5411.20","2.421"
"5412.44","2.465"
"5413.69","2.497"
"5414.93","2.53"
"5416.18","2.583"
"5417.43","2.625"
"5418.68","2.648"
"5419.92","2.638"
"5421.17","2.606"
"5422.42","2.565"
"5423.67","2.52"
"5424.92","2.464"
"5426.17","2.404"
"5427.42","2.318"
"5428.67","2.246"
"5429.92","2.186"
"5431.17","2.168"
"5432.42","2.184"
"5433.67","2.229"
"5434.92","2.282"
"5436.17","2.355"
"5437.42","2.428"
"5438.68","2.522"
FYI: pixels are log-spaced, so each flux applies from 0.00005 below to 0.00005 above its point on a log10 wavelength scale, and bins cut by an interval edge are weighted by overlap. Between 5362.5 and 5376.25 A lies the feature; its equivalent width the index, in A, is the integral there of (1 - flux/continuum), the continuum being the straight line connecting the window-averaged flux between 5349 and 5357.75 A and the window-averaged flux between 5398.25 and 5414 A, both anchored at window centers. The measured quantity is 2.01 A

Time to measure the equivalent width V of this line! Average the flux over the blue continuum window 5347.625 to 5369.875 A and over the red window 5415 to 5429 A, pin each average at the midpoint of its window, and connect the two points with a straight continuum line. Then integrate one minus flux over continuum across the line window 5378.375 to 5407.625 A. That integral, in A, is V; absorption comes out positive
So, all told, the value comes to 1.2 A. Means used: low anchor 2.5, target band 2.4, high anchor 2.52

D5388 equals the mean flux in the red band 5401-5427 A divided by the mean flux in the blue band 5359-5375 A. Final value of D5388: 1.09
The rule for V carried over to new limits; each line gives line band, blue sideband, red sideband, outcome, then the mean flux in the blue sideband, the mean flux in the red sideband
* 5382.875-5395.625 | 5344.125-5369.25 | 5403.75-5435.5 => 0.3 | 2.5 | 2.39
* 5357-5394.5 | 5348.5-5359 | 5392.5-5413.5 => 1.8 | 2.64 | 2.34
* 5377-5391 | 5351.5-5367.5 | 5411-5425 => 0.3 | 2.56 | 2.55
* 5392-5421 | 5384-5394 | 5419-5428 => 0.6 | 2.4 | 2.51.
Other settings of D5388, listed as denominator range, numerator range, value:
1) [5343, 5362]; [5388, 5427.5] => 0.94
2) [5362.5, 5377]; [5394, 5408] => 1.06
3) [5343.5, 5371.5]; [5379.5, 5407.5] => 0.98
